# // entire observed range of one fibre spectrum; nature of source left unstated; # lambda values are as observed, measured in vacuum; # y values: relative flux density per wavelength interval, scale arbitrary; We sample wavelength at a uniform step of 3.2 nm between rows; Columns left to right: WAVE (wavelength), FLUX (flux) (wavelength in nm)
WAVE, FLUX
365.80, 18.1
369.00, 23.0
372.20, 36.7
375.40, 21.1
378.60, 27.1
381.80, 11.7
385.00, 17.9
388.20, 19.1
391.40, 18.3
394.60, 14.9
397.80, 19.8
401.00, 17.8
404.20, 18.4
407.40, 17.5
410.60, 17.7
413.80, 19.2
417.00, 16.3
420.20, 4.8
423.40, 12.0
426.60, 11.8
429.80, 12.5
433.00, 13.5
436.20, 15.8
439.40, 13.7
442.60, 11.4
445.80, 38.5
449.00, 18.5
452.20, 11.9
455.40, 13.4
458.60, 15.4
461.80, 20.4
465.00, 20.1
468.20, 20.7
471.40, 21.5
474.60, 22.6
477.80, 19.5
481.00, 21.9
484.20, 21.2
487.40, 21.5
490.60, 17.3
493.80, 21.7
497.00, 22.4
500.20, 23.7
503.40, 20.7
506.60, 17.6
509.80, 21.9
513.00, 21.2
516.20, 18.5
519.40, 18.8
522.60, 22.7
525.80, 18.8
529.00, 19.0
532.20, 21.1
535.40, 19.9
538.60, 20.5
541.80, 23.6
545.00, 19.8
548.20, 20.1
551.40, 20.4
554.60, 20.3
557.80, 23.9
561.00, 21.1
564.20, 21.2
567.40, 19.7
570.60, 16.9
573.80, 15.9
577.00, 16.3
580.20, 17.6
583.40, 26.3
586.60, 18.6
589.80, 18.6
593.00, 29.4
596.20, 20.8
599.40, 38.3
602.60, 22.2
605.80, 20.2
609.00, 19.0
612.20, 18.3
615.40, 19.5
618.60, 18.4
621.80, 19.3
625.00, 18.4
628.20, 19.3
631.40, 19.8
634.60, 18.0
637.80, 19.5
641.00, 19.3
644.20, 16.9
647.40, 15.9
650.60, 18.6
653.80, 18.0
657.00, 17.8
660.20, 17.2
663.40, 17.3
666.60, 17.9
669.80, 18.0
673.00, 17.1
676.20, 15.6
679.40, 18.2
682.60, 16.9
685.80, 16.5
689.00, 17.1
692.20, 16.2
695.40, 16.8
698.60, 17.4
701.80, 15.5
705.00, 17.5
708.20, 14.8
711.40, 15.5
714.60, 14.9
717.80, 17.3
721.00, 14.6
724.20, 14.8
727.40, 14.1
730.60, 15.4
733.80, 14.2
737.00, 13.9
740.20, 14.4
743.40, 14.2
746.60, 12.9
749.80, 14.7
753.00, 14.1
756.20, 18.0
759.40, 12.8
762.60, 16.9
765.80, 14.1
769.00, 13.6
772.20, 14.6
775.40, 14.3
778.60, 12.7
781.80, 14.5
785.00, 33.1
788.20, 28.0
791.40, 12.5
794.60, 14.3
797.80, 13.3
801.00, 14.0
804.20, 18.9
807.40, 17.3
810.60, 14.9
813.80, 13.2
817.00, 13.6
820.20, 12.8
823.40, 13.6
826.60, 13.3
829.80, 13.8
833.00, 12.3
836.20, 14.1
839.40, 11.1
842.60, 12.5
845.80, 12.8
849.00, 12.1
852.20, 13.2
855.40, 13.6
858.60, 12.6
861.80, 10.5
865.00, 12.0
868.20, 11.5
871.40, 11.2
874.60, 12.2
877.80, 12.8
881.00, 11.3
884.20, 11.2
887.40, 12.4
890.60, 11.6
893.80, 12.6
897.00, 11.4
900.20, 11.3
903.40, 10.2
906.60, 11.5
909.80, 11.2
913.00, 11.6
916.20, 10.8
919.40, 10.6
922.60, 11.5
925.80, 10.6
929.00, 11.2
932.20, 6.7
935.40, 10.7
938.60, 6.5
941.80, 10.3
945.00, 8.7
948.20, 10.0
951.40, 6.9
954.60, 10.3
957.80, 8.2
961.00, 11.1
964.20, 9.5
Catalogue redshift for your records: 0.198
